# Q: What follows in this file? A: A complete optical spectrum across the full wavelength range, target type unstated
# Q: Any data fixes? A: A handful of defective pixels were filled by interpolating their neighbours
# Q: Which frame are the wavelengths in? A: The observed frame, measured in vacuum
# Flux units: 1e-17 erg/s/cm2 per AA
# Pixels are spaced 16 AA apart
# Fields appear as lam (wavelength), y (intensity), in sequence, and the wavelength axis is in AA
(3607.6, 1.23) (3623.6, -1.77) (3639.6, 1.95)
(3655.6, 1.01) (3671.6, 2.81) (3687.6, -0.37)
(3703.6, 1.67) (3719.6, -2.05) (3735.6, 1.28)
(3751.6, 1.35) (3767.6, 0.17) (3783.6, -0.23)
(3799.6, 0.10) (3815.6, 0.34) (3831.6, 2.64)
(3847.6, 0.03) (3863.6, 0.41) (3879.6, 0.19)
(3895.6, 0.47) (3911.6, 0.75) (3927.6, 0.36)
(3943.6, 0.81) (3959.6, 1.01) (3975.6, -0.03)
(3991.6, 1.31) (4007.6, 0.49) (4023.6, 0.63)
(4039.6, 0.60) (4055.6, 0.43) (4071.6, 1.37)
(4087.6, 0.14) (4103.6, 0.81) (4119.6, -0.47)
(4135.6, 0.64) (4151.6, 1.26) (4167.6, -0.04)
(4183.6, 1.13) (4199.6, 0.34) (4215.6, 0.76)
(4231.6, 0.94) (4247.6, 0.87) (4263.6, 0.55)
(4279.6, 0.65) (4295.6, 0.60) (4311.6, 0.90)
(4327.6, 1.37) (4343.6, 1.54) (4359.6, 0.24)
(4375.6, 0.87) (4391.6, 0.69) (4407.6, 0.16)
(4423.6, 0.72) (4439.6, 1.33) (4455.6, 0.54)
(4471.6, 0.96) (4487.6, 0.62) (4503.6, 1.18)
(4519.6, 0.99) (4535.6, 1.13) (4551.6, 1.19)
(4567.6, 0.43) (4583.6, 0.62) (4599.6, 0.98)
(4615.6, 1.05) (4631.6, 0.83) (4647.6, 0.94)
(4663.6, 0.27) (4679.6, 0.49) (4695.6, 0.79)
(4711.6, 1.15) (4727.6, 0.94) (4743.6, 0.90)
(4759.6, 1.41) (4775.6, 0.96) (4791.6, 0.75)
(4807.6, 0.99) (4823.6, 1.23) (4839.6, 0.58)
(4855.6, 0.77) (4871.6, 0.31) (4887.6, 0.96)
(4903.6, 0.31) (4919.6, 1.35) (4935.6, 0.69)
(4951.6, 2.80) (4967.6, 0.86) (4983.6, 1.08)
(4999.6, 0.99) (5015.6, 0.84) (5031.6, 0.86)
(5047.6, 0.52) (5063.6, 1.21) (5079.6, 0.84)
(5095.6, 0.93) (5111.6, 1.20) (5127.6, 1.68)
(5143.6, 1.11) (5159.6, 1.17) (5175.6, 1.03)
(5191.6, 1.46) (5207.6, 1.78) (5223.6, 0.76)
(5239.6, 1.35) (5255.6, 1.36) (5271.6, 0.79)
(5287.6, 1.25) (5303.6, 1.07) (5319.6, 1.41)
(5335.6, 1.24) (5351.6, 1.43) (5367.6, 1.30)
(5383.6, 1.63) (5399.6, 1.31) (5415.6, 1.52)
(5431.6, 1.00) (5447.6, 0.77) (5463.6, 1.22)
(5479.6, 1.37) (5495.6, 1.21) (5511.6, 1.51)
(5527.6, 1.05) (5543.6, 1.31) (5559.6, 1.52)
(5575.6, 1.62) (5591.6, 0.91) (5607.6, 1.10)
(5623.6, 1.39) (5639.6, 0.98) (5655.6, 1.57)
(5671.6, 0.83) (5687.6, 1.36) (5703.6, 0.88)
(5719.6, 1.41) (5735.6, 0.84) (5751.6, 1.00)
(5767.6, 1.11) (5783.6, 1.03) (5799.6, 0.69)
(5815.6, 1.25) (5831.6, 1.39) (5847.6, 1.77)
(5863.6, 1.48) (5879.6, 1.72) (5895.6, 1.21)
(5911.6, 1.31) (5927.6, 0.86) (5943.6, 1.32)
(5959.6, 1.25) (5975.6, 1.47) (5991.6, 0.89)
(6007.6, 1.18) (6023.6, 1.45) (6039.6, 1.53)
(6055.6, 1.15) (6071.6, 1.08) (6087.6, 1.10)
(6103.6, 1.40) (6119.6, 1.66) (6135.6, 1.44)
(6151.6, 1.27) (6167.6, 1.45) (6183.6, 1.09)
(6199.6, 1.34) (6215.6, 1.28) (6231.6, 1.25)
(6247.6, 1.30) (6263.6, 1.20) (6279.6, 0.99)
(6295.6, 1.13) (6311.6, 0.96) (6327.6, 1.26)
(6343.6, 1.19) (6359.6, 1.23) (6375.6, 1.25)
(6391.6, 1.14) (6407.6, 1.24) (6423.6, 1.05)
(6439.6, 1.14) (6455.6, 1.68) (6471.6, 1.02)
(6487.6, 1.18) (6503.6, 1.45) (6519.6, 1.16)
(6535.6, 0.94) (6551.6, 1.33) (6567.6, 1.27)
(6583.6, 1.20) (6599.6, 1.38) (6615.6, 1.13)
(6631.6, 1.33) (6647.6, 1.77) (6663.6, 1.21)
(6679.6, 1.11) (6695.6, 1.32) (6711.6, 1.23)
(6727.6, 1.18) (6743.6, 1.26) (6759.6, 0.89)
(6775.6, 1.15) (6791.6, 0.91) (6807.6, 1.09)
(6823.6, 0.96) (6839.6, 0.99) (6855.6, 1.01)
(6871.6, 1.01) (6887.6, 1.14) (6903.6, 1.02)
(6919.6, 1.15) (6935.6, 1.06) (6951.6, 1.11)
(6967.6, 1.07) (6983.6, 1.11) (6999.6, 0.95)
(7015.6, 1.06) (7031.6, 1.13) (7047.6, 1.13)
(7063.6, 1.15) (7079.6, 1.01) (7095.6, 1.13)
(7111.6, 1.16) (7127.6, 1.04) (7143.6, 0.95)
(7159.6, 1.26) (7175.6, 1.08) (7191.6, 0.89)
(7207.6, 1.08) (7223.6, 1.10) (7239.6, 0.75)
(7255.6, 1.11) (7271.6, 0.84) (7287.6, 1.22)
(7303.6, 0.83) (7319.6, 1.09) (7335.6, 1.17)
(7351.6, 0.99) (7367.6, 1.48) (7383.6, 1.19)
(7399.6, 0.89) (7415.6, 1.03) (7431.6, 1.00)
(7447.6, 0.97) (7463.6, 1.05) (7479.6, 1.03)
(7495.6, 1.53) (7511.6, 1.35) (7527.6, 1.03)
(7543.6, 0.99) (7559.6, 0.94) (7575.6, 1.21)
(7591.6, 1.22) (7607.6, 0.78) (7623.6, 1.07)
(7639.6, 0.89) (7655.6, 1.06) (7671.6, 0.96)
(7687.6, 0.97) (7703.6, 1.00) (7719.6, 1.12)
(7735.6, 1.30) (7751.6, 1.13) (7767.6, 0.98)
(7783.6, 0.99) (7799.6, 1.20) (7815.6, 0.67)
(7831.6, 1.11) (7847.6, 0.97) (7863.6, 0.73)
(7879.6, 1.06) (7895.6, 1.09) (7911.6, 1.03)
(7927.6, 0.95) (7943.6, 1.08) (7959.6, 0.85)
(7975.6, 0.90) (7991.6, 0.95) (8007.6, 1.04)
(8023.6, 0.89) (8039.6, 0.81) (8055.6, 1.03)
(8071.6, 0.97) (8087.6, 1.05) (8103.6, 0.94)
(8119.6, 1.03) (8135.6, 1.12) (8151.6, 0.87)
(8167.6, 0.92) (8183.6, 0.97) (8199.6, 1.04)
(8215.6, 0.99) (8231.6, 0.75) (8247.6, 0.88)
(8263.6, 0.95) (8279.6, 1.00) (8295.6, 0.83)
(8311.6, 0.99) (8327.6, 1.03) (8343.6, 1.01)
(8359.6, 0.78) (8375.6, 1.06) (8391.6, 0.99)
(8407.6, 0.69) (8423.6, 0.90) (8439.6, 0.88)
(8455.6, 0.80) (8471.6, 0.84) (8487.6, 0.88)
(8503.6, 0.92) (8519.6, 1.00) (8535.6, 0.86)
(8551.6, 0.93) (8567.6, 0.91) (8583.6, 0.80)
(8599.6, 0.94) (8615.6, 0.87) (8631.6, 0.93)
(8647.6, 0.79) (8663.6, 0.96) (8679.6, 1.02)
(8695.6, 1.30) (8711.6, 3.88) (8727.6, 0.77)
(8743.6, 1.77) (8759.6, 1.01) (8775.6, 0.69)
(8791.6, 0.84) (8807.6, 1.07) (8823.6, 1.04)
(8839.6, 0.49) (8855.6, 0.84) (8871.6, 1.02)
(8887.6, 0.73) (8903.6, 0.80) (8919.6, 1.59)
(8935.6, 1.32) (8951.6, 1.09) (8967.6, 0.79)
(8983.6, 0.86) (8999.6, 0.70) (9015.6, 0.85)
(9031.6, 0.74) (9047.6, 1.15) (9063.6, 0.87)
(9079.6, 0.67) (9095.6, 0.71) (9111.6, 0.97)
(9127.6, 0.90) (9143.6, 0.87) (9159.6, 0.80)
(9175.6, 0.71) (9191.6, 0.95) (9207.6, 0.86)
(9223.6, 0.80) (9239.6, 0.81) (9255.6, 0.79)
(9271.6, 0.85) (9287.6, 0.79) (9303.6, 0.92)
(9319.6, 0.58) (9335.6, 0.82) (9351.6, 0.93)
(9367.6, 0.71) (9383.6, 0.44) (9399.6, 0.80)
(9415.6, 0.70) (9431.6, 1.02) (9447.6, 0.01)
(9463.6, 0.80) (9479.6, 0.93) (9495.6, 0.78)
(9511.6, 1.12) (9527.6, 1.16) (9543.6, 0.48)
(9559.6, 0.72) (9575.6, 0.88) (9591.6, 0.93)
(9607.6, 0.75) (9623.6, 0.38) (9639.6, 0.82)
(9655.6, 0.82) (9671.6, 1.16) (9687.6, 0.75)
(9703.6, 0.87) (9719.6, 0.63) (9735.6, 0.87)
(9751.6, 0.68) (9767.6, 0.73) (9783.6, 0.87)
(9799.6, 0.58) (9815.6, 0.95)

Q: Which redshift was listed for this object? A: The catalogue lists 0.328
